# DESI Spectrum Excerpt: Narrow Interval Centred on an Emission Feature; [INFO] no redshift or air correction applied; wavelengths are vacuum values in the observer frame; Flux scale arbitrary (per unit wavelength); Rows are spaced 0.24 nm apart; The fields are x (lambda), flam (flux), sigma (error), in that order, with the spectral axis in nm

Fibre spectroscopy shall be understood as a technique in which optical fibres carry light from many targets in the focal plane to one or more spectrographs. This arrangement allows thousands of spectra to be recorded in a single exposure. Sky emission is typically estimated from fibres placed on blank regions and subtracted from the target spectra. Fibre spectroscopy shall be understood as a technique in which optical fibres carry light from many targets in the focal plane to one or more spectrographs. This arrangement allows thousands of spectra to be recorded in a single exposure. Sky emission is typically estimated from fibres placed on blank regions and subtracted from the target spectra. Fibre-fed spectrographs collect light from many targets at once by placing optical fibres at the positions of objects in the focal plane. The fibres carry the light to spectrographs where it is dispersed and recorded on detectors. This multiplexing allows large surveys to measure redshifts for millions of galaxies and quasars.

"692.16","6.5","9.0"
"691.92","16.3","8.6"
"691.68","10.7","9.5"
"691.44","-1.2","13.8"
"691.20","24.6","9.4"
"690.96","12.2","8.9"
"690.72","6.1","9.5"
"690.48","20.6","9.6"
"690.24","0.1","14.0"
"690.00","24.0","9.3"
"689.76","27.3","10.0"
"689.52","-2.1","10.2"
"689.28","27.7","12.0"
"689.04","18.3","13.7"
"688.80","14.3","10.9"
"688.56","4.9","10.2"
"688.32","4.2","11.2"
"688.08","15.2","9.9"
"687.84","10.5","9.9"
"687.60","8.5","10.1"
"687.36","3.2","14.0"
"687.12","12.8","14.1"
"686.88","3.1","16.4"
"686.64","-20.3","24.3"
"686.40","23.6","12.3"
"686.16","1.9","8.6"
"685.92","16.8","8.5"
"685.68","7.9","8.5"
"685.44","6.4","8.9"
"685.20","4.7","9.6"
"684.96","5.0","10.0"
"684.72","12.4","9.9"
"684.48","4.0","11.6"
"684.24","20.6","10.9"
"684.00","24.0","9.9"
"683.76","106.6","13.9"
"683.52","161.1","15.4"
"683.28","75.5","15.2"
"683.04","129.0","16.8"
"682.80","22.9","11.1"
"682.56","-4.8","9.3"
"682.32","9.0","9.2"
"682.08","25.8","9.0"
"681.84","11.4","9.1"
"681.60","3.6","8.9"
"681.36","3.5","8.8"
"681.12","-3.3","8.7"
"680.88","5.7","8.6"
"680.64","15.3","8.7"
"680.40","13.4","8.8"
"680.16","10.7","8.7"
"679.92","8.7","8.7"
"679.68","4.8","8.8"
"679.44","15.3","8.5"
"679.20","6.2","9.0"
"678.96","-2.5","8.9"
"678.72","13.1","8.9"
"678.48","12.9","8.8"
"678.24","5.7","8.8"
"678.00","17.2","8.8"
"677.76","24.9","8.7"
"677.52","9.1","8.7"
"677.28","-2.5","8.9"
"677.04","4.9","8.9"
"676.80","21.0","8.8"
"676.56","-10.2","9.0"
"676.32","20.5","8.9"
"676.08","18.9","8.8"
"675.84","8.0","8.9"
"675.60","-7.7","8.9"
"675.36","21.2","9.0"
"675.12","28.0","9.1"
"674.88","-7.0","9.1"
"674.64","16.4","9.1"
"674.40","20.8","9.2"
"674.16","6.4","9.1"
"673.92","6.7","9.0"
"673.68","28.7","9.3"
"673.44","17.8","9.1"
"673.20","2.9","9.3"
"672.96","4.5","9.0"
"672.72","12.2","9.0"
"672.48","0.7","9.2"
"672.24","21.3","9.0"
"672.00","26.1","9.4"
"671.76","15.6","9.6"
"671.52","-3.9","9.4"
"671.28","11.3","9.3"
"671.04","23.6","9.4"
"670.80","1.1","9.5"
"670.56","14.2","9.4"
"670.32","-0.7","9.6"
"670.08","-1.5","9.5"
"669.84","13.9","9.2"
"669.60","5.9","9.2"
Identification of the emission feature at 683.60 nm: [O II]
